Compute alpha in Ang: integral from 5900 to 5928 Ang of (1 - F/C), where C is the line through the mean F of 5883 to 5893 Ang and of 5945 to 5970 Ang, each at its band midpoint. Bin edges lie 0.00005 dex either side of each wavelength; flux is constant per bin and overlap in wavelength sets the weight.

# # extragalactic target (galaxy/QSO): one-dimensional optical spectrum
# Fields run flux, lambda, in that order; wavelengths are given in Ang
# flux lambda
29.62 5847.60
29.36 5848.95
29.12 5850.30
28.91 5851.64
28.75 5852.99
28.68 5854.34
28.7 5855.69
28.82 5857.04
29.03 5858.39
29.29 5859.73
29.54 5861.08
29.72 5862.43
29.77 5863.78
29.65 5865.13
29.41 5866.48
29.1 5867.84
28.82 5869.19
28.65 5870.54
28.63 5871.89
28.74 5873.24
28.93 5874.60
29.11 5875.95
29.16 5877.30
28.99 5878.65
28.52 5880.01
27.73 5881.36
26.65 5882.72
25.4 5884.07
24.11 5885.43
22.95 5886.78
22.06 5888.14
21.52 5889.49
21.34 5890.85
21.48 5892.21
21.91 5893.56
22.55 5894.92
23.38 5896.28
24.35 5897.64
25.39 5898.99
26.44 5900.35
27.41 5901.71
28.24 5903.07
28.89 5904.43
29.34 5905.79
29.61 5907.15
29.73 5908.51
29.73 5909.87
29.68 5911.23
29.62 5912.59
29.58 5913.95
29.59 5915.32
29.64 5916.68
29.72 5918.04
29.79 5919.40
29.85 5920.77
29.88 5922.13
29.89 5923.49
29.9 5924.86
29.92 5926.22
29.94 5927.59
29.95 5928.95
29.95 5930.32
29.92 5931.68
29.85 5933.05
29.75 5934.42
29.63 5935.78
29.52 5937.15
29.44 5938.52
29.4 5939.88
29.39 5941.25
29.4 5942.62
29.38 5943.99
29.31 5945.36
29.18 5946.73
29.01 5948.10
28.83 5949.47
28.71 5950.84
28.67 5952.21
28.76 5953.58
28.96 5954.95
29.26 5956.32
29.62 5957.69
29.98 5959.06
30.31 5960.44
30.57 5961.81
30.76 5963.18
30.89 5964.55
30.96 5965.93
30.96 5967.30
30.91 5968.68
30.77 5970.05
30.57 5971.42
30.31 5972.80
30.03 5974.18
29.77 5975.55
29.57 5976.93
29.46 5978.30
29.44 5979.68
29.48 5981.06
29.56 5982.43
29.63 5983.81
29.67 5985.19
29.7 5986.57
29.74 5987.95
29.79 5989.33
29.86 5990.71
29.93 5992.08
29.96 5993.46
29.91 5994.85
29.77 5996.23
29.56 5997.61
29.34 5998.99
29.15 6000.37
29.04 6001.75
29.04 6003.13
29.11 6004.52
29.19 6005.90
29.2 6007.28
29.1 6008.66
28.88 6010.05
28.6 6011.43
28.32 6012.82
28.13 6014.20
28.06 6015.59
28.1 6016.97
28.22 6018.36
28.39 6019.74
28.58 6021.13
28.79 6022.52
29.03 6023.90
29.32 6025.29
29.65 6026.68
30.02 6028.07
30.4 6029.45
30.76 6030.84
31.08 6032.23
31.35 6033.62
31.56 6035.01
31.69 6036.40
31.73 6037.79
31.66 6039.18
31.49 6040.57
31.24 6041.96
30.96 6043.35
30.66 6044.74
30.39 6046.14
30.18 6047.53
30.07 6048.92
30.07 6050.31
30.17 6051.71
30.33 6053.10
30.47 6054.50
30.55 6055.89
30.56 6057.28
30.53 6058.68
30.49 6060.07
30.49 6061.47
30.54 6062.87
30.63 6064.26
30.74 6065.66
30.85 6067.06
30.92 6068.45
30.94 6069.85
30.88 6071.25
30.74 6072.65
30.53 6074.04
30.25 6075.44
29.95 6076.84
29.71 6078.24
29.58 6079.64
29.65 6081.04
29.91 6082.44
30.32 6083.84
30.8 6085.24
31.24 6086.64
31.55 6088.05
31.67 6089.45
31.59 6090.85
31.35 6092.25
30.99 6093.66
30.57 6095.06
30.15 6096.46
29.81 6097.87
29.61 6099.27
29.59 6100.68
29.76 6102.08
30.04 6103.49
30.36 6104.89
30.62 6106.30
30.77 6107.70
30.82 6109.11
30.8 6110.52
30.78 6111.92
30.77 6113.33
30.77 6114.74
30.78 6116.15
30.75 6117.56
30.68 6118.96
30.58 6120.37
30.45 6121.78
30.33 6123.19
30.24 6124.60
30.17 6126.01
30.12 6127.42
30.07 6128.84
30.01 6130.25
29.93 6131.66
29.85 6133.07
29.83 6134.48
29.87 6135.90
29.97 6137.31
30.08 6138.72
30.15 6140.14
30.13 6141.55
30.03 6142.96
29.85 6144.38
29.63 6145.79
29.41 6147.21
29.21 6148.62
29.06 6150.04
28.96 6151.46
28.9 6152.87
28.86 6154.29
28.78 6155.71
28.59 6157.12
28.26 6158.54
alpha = -4.33 Ang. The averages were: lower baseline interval 22.9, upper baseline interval 29.8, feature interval 29.4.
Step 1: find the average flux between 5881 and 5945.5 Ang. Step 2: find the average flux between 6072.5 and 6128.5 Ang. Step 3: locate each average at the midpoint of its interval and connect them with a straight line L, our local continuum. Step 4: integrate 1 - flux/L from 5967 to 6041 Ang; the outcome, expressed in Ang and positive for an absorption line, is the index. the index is -1.7 Ang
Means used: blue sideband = 27.7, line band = 29.7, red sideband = 30.5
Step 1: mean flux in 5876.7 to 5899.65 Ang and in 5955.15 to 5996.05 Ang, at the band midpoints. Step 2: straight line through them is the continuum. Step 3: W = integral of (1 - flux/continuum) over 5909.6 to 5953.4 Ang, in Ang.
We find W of -3.7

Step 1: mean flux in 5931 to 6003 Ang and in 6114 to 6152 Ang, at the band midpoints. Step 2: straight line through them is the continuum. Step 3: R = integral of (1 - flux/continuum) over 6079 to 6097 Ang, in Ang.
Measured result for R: -0.47 Ang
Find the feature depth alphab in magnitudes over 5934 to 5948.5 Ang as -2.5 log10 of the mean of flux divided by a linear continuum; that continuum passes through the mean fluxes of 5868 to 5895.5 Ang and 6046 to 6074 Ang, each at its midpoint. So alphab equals -0.07 mag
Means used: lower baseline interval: 25.9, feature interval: 29.4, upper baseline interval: 30.5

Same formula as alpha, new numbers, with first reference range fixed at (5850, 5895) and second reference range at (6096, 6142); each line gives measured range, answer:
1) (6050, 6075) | -0.9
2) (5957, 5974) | -1.3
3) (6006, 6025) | 0.3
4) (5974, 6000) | -0.9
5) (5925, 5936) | -0.7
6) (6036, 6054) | -0.9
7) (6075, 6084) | 0.0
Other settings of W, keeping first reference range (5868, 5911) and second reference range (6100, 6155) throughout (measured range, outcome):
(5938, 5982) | -3.5 Ang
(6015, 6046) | -1.6 Ang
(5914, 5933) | -2.0 Ang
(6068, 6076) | -0.4 Ang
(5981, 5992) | -0.7 Ang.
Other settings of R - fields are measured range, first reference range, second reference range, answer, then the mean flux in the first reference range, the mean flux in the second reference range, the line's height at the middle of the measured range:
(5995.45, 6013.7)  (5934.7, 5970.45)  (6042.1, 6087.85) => 0.58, 29.7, 30.5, 30.1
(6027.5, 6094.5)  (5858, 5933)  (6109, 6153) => -2.91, 27.9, 30.1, 29.4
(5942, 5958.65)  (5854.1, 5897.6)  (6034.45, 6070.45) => -0.34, 26.9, 30.8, 28.5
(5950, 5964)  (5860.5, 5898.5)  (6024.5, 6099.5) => -0.65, 26.5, 30.6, 28.2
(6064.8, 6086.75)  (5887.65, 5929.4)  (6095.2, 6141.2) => -0.53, 27.4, 30.3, 29.7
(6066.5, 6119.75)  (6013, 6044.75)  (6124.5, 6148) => -1.02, 30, 30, 30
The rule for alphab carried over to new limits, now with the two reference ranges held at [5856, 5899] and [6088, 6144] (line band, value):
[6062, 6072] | -0.04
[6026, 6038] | -0.06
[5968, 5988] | -0.06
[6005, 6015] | 0.00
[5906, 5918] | -0.09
